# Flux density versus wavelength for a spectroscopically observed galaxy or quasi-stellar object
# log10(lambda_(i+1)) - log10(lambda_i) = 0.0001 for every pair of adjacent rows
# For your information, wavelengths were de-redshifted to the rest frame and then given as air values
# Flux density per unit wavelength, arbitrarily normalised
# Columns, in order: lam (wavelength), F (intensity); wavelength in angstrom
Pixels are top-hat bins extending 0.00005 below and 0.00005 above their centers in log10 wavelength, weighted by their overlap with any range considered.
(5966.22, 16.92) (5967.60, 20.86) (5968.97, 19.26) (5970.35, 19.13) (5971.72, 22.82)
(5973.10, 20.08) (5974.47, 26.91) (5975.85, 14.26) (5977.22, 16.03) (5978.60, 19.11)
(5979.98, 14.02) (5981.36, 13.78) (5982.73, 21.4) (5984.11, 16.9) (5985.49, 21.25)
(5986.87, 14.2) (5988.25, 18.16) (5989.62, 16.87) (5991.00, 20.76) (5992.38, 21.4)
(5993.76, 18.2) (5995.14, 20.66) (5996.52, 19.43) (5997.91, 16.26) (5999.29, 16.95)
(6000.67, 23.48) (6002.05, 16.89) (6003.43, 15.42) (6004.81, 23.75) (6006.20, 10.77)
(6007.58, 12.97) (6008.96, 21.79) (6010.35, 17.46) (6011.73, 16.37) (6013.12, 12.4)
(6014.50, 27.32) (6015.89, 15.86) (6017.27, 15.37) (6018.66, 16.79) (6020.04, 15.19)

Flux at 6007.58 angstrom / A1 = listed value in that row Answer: 12.97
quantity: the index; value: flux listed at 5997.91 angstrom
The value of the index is 16.26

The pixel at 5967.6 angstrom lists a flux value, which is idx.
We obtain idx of 20.86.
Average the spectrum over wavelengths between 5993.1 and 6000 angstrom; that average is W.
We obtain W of 18.3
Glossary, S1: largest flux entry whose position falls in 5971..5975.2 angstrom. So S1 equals 26.91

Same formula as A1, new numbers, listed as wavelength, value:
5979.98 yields 14.02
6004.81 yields 23.75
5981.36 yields 13.78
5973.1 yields 20.08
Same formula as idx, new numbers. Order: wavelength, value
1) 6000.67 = 23.48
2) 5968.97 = 19.26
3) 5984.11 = 16.9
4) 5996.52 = 19.43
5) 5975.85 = 14.26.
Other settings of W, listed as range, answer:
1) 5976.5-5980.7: 16.3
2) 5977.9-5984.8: 17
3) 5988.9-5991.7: 18.9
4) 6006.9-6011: 17.4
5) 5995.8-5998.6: 17.8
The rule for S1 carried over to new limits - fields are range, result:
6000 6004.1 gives 23.48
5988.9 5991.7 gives 20.76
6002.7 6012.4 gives 23.75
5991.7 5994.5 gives 21.4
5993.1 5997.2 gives 20.66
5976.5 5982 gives 19.11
